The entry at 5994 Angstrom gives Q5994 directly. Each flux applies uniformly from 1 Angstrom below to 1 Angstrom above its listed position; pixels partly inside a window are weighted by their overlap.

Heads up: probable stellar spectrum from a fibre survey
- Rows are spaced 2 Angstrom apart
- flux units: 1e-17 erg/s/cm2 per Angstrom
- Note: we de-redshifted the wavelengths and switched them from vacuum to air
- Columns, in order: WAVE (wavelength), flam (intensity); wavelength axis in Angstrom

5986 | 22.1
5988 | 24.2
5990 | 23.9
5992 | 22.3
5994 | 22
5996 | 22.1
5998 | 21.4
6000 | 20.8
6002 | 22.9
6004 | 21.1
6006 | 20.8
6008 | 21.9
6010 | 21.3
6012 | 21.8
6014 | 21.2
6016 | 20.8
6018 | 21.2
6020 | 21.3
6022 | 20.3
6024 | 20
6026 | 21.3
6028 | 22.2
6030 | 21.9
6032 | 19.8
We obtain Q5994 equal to 22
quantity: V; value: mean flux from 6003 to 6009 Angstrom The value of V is 21.3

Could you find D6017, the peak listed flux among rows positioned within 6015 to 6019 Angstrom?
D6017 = 21.2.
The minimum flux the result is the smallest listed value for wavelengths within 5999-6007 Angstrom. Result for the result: 20.8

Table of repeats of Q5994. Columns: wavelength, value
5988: 24.2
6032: 19.8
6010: 21.3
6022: 20.3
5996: 22.1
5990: 23.9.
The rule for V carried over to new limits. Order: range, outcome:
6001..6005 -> 22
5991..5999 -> 21.9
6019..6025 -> 20.5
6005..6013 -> 21.5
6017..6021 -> 21.2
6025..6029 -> 21.8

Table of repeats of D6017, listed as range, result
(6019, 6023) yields 21.3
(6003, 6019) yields 21.9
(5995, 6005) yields 22.9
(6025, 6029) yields 22.2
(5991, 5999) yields 22.3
